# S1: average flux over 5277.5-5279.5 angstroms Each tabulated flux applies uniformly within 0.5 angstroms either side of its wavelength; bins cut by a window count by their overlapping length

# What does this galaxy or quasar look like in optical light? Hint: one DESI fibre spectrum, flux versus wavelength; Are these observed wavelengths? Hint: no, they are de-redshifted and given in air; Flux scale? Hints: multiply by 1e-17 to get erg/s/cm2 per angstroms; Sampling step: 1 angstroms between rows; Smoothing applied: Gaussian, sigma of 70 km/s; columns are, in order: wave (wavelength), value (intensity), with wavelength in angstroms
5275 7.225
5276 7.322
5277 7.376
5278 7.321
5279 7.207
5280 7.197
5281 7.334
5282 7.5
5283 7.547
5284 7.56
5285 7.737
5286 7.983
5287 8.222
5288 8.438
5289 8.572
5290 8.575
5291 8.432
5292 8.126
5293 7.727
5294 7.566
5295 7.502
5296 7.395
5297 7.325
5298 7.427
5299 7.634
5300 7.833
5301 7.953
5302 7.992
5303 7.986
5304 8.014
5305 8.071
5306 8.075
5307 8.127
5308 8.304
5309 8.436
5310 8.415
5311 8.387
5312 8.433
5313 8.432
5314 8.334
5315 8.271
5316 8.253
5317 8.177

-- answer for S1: 7.26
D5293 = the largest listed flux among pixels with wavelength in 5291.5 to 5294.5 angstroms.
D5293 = 8.126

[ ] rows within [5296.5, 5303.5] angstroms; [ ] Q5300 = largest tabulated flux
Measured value 7.992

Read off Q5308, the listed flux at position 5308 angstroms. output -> 8.304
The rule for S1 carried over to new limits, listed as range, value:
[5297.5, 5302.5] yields 7.77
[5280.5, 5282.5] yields 7.42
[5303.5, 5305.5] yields 8.04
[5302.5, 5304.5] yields 8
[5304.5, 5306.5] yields 8.07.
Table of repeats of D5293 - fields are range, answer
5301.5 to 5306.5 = 8.075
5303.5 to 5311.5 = 8.436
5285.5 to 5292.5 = 8.575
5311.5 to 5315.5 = 8.433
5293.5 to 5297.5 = 7.566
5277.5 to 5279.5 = 7.321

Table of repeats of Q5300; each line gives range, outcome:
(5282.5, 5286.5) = 7.983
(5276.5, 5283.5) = 7.547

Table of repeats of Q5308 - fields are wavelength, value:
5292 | 8.126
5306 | 8.075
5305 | 8.071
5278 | 7.321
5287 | 8.222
